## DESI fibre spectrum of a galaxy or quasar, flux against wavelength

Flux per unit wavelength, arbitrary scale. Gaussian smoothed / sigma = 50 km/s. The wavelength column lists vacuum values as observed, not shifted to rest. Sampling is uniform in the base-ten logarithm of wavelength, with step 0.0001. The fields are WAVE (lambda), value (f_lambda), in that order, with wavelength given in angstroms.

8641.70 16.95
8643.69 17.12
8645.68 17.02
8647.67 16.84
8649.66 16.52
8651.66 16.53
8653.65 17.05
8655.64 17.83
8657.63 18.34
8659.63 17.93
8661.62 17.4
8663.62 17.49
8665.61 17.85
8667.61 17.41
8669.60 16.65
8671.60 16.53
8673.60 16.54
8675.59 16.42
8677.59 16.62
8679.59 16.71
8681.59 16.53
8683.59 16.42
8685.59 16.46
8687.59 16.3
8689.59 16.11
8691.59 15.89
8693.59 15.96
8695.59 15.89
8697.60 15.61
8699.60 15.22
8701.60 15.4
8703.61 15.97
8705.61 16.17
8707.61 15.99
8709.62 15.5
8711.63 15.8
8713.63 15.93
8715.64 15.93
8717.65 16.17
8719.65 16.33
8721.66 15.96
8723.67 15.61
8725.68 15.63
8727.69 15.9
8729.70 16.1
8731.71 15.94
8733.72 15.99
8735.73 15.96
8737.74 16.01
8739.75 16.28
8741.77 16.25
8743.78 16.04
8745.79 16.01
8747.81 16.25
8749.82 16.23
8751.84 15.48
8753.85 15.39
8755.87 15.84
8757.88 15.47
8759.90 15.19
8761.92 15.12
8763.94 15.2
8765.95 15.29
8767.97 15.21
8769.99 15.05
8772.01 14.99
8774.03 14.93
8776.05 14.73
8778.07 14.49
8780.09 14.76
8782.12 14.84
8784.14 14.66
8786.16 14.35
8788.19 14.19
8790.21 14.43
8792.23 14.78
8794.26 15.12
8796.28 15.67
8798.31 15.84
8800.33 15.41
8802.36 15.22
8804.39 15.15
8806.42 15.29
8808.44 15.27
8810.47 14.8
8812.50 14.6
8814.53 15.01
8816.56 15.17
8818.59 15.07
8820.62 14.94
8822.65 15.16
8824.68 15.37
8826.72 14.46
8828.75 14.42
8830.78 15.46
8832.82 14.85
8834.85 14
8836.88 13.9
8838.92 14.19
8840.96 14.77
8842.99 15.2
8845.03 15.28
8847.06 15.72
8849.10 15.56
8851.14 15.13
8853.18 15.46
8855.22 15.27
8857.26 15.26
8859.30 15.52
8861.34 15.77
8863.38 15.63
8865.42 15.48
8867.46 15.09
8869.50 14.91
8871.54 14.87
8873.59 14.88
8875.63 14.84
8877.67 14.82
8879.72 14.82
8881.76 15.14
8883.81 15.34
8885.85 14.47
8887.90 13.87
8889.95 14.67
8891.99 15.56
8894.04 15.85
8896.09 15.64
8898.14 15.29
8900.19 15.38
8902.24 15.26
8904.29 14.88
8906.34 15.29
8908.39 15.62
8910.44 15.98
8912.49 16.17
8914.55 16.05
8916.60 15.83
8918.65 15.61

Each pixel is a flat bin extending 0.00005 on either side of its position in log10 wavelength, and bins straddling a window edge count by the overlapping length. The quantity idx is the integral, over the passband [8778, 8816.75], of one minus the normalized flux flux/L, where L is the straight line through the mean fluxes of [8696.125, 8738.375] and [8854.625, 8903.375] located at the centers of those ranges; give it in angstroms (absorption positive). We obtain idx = 1.4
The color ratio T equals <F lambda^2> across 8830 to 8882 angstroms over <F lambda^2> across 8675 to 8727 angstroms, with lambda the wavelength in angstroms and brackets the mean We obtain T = 1.0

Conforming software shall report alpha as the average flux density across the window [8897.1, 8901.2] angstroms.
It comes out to 15.3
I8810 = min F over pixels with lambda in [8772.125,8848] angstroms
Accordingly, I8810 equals 13.9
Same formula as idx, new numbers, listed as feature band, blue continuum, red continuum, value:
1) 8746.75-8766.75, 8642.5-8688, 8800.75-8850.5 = 0.4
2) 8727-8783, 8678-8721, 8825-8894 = 0.5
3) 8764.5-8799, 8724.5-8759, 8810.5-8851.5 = 1.3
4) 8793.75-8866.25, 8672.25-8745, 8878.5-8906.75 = 1.4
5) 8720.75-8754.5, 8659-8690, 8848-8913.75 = 0.8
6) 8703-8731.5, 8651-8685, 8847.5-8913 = 1.2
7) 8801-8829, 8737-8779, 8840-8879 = 0.6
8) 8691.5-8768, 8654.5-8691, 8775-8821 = 1.1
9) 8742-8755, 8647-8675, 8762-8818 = -0.2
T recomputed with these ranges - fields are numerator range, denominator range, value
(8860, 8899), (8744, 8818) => 1.02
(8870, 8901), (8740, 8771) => 0.99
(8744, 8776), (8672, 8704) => 0.97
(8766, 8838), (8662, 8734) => 0.94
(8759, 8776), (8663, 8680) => 0.91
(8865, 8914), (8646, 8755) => 0.97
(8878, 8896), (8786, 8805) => 1.02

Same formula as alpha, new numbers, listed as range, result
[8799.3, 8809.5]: 15.3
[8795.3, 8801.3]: 15.6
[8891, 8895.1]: 15.7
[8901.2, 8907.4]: 15.1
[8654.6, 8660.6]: 18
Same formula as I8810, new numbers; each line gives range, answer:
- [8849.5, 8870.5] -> 14.91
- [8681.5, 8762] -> 15.12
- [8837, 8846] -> 14.19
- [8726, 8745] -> 15.9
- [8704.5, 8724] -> 15.5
